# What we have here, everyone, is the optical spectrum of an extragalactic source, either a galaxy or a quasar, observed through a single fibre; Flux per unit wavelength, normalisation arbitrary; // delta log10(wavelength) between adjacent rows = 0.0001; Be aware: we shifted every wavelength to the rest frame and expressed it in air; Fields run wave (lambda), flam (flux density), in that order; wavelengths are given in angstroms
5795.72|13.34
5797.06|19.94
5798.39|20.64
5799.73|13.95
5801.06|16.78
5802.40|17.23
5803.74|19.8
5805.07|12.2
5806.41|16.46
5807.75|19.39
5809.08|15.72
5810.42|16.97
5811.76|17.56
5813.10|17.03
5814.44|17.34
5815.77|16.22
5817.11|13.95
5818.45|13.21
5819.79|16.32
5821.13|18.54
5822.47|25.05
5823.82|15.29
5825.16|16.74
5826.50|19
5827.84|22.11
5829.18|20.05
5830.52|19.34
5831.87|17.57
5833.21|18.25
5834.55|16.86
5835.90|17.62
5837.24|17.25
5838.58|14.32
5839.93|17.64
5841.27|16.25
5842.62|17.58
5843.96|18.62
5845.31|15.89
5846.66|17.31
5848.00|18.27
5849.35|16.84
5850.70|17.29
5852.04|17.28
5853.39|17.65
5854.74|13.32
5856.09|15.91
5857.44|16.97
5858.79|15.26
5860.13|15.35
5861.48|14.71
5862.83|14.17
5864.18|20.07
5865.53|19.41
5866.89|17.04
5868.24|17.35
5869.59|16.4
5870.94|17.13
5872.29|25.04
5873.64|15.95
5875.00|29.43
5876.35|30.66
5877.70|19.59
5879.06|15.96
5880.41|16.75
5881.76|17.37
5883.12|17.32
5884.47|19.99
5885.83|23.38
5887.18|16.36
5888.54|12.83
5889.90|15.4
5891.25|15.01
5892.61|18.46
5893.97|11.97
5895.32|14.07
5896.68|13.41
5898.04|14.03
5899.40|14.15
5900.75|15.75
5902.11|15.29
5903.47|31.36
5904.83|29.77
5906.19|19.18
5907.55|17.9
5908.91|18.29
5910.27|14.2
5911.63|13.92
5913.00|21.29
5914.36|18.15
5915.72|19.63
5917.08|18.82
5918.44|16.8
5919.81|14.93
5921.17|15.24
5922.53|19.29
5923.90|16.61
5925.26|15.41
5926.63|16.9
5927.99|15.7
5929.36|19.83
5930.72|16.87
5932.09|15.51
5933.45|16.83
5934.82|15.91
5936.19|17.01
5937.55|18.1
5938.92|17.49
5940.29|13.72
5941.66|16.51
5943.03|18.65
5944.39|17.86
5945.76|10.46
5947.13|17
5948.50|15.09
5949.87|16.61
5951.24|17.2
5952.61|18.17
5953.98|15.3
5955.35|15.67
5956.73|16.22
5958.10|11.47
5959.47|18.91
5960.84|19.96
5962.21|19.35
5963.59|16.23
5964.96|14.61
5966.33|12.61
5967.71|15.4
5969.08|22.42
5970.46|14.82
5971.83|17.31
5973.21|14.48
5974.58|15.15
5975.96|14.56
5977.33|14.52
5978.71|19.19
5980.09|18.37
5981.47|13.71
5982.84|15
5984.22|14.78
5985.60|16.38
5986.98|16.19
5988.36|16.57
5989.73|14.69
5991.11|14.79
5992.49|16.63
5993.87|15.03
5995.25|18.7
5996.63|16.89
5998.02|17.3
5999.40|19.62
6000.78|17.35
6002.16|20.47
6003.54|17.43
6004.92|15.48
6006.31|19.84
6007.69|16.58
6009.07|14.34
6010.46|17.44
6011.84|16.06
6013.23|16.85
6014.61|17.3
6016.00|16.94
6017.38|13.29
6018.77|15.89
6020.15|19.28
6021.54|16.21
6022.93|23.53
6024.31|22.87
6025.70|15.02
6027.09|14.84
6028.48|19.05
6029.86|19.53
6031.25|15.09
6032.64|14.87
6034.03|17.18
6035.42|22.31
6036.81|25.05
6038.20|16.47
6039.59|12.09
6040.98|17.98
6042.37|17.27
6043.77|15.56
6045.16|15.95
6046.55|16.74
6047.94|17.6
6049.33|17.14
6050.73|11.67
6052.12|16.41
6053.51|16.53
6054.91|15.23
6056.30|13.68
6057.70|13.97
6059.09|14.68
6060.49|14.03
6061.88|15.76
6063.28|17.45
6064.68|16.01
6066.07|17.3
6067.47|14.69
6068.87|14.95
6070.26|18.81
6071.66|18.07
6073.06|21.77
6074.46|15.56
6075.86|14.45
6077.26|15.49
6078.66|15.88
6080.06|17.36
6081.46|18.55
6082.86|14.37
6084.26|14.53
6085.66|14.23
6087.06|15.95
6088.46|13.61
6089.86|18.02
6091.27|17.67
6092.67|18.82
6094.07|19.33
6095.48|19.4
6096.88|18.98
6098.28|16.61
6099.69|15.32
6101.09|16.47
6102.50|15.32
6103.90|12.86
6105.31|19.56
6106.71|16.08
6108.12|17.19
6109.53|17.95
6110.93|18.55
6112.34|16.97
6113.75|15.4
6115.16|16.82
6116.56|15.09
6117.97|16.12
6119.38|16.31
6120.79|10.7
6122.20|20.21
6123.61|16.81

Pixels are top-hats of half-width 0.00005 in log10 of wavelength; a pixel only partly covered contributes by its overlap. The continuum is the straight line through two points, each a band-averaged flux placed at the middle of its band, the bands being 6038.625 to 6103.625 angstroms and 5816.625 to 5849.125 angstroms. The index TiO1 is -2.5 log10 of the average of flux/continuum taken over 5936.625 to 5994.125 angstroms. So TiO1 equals 0.047 mag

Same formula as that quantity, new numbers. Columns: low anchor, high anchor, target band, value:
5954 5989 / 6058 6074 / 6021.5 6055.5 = -0.055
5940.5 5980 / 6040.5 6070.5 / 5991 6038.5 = -0.104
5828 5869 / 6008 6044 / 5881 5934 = -0.010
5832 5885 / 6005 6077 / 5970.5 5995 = 0.090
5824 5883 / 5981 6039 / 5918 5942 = 0.064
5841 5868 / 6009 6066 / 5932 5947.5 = 0.032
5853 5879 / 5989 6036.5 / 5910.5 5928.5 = 0.061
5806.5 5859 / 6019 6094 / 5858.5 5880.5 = -0.106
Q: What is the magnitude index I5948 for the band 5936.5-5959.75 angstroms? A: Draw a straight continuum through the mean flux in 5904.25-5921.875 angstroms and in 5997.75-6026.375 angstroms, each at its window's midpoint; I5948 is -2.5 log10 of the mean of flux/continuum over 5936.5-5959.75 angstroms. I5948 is 0.12 mag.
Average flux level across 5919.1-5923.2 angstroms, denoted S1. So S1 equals 16.5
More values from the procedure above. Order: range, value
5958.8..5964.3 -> 18.6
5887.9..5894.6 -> 14.8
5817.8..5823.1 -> 18.3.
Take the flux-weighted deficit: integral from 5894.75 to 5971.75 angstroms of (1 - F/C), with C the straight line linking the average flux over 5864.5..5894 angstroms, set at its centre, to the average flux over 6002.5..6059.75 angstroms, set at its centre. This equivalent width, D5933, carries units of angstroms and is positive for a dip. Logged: 4.6 angstroms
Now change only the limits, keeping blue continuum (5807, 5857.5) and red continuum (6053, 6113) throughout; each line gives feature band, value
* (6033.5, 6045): -0.9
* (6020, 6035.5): -1.4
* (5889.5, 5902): 1.8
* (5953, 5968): 0.8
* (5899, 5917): -2.3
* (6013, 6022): 0.1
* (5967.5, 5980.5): 0.2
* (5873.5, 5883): -2.1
